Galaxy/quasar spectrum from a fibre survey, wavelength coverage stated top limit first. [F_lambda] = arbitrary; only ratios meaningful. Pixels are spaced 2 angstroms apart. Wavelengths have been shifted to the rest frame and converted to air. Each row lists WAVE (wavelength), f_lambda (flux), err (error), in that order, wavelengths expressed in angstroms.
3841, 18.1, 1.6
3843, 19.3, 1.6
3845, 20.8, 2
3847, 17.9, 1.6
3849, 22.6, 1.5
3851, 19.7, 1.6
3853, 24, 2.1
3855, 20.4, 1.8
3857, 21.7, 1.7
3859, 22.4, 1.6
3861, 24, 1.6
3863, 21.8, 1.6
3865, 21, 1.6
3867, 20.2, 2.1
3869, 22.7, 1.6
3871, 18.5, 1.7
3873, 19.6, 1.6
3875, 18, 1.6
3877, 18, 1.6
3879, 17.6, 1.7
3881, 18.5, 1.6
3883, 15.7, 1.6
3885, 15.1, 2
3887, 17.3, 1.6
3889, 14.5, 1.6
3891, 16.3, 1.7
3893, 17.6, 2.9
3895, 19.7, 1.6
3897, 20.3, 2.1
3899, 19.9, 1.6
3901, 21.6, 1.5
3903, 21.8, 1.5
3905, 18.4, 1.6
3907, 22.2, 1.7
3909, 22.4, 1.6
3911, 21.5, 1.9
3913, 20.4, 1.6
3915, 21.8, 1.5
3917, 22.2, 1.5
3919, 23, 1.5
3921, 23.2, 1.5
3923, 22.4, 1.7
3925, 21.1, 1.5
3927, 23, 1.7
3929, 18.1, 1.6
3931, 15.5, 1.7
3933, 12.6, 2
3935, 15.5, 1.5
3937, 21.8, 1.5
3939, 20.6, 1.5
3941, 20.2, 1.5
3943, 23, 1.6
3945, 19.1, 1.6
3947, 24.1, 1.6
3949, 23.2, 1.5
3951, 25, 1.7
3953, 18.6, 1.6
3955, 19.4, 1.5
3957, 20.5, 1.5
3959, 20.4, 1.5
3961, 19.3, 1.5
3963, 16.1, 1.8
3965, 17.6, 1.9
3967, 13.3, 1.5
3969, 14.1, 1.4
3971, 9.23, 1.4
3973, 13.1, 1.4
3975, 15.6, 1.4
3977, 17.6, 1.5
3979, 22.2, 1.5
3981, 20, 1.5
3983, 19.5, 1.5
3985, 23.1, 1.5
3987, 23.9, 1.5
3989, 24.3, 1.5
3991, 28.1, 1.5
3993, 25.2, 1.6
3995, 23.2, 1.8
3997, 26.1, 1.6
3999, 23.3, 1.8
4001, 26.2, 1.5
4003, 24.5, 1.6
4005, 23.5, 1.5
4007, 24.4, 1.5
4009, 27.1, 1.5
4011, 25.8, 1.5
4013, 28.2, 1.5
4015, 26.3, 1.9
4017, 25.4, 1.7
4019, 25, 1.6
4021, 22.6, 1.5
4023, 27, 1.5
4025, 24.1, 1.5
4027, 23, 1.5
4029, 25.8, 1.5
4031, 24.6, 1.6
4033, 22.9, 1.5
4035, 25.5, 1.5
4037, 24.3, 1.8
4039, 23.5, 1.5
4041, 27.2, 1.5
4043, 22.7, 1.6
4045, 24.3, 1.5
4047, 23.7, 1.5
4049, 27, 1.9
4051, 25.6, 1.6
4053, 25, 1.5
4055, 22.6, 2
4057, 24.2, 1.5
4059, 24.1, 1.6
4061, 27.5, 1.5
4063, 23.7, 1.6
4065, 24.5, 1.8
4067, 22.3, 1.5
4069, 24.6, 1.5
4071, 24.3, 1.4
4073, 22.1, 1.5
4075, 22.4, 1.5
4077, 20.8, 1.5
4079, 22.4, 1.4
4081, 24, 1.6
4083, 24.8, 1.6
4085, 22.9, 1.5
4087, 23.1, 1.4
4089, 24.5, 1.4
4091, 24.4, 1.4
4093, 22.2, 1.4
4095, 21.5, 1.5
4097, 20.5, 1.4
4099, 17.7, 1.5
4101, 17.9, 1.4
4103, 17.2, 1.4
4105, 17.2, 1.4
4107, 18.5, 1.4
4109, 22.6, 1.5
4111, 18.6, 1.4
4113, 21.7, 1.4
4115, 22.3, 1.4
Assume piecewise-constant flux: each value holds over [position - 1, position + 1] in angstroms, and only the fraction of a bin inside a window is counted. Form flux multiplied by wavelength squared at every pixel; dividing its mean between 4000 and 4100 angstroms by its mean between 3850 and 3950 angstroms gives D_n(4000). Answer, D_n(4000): 1.30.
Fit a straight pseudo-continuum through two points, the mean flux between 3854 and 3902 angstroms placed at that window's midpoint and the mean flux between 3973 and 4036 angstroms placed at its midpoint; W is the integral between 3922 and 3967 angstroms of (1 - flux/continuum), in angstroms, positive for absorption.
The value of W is 4.0 angstroms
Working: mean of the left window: 19.3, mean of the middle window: 19.7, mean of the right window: 23.8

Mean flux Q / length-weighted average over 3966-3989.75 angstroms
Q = 17.9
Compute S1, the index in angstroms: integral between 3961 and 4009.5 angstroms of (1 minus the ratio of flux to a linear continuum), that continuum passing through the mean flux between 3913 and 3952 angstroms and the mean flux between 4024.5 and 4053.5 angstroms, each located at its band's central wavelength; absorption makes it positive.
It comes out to 4.2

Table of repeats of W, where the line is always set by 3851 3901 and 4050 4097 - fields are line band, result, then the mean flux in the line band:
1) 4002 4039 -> -4.1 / 25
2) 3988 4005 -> -2.4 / 25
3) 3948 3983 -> 5.4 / 18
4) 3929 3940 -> 1.8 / 17.3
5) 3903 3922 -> -1.4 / 21.7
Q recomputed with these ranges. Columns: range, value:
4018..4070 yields 24.5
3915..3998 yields 20.1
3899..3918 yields 21.3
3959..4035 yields 22.2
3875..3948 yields 19.6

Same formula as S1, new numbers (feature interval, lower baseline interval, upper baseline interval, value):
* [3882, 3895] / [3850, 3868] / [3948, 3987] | 2.77 angstroms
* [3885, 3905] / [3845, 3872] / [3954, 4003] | 2.25 angstroms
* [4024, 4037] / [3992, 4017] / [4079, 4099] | 0.12 angstroms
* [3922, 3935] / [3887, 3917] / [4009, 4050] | 1.48 angstroms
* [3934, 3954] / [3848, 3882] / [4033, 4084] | 0.85 angstroms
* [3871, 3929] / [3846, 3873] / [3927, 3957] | 2.39 angstroms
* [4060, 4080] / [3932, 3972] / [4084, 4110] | -3.01 angstroms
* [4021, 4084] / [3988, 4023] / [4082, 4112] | -3.16 angstroms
